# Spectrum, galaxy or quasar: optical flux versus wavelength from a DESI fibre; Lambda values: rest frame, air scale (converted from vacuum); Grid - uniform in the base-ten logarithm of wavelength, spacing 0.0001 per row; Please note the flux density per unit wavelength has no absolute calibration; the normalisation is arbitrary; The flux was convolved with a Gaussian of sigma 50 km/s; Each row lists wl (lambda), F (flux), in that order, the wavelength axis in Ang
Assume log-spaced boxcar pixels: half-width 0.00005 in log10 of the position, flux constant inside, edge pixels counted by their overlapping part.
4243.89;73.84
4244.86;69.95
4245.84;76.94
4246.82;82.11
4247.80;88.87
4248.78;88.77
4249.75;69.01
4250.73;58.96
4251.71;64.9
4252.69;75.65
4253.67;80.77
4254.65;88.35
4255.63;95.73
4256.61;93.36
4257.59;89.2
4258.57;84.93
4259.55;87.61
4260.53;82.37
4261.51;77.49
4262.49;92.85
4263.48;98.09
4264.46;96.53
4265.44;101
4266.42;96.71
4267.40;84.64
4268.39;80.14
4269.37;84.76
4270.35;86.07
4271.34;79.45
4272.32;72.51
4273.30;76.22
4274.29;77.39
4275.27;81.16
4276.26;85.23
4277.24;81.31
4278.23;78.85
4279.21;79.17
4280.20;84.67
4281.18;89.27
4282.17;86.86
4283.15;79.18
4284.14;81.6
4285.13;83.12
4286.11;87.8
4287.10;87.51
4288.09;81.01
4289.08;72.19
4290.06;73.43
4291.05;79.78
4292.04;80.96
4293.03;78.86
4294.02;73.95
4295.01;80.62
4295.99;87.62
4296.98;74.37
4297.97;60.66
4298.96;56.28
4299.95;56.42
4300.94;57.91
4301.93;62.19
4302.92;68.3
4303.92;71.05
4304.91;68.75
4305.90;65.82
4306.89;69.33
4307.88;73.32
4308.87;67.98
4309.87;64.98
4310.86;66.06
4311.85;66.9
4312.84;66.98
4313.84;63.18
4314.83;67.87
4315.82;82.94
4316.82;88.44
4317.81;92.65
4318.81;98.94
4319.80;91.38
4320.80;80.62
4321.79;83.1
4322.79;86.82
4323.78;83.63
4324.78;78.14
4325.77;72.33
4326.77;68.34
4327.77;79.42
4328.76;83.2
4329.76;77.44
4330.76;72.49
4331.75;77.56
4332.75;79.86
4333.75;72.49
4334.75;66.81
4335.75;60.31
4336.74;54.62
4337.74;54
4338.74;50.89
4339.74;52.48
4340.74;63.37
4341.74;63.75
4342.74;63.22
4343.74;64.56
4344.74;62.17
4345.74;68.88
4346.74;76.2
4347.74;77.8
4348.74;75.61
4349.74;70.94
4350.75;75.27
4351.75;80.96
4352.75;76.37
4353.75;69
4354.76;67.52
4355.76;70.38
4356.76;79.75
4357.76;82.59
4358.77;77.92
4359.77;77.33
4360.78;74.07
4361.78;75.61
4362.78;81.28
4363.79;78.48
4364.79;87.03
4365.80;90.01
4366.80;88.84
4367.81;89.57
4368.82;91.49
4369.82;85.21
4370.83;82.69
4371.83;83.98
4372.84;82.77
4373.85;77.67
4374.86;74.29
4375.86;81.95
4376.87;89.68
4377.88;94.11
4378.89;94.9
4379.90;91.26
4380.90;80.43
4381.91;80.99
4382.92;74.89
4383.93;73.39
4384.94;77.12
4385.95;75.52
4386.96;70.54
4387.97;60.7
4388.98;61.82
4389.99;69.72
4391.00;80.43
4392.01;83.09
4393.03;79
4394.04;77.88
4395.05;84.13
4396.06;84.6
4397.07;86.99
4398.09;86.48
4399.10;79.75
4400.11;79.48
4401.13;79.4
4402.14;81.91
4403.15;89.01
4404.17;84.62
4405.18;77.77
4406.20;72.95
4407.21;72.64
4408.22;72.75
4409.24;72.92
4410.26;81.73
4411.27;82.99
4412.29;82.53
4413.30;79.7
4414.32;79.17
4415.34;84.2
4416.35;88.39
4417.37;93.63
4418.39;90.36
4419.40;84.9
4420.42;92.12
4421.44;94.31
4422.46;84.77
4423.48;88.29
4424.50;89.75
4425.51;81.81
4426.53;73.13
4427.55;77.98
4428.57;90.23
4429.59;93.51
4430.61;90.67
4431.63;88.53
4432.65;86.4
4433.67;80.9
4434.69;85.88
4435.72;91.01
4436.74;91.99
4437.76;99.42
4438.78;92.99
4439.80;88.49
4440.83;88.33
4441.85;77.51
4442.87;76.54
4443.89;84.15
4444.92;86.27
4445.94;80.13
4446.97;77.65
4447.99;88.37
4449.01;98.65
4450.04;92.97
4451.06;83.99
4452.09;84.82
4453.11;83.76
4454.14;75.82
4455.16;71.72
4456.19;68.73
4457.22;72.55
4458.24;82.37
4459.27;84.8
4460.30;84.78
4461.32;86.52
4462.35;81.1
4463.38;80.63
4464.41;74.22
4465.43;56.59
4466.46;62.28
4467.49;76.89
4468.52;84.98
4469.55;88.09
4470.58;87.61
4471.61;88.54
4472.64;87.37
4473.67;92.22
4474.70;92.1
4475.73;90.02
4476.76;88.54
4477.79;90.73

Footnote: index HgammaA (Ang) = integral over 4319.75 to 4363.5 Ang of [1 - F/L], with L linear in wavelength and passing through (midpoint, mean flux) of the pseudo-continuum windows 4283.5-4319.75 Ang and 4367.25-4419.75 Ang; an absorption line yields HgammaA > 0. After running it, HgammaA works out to 2.6 Ang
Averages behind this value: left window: 74.1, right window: 81.1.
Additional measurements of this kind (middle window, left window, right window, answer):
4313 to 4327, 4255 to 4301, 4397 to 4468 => 0.16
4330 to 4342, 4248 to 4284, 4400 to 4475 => 2.76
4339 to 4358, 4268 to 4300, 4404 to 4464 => 2.58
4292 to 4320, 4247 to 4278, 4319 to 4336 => 2.66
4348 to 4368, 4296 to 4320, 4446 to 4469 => -1.16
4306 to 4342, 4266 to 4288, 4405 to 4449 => 4.58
